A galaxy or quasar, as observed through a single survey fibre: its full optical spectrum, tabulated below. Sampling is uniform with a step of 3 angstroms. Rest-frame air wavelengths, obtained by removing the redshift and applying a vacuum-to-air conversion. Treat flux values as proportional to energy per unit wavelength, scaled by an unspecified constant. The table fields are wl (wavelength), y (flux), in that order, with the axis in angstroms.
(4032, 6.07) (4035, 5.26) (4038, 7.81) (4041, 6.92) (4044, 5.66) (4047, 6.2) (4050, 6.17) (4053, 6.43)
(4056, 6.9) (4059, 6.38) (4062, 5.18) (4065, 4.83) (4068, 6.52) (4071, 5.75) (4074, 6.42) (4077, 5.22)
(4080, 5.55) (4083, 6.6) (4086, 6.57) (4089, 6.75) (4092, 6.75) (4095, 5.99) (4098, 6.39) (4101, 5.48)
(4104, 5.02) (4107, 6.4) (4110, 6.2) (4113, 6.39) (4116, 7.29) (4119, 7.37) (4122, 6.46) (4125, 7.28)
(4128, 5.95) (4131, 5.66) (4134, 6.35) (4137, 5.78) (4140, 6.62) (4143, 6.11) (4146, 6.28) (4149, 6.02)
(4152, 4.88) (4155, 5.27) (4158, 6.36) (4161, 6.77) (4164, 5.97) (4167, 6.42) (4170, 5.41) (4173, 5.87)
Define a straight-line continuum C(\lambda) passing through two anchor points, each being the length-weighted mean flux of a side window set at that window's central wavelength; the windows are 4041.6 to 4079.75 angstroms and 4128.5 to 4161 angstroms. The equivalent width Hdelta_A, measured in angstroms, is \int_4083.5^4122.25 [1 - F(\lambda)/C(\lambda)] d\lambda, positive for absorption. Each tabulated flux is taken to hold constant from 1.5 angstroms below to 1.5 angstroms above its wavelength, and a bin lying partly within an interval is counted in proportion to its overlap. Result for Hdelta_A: -2.70 angstroms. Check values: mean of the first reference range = 5.98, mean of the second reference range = 5.97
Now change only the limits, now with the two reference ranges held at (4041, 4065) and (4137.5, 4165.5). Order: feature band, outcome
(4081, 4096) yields -1.1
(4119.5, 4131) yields -0.9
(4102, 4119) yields -0.8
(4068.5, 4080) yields 0.5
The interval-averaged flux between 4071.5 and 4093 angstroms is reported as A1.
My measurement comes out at 6.23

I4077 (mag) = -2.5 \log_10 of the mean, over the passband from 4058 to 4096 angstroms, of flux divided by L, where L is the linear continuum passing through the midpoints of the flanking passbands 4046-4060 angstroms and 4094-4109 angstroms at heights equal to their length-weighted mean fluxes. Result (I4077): 0.02 mag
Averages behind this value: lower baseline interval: 6.42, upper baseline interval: 5.86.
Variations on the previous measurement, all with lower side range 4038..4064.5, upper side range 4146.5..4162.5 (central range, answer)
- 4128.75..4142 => -0.02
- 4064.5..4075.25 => 0.04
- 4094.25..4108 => 0.05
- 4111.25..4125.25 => -0.15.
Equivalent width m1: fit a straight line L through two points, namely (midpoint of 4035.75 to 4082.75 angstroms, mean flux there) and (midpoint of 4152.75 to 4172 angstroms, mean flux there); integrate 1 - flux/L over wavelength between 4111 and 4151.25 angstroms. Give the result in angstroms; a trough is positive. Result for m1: -2.5 angstroms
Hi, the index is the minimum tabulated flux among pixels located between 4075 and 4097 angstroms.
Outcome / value 5.22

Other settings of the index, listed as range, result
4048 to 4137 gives 4.83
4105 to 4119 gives 6.2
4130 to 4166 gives 4.88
